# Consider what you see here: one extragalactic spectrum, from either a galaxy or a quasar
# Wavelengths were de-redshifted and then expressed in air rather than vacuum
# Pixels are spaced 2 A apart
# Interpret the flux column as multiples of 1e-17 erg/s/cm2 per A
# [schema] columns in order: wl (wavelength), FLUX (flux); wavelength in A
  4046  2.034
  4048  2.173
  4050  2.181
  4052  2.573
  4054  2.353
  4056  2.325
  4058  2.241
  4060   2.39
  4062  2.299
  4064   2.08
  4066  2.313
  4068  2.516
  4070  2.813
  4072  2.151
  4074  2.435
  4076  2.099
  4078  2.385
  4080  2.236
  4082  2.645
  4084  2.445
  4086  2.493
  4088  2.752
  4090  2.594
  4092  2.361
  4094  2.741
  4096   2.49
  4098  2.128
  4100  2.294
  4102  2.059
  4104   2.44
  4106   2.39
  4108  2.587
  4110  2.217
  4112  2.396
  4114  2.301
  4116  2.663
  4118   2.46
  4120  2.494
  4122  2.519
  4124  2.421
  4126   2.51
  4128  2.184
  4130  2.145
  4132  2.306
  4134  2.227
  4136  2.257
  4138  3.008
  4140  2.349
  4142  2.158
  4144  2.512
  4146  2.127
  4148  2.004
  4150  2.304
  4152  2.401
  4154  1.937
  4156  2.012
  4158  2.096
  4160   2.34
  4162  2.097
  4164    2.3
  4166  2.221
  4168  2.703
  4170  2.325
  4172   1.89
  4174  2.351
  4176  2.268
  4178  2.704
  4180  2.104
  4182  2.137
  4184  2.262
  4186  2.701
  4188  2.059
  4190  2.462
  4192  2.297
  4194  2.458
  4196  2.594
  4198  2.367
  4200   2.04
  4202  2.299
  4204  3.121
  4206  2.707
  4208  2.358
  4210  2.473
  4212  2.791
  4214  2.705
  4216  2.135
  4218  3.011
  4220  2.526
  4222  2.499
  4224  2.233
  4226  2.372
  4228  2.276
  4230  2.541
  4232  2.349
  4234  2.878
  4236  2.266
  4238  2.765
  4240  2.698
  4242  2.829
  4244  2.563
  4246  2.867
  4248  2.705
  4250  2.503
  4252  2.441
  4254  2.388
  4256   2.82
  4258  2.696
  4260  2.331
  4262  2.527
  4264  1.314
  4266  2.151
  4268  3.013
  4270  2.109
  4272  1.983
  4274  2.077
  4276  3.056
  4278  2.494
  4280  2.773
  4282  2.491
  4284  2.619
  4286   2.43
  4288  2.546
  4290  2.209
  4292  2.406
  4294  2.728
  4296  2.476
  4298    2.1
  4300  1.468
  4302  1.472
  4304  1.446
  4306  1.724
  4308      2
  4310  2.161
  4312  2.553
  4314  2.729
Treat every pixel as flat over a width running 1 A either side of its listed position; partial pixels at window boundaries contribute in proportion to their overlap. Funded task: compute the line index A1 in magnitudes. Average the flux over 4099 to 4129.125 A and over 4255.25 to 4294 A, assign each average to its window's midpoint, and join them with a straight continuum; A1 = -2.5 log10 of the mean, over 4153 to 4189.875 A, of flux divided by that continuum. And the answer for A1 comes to 0.07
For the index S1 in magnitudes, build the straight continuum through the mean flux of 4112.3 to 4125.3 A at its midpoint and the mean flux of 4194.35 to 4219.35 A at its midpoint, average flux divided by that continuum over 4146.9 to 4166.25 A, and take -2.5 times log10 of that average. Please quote 0.16 mag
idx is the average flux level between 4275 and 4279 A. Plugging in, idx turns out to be 2.78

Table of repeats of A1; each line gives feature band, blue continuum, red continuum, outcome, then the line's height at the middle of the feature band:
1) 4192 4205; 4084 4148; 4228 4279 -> -0.01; 2.45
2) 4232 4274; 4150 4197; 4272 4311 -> -0.10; 2.26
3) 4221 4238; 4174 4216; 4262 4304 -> -0.03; 2.38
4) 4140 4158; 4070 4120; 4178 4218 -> 0.12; 2.43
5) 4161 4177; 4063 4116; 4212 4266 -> 0.09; 2.46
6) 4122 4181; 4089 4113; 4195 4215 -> 0.08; 2.47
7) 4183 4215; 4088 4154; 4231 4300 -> -0.02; 2.43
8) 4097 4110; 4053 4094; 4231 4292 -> 0.05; 2.42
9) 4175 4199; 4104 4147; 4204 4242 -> 0.06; 2.5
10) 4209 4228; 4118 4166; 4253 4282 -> -0.07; 2.37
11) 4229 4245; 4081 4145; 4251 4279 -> -0.09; 2.39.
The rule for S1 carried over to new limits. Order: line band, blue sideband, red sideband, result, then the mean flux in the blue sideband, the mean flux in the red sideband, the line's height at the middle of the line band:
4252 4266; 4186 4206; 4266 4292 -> 0.055 mag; 2.44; 2.47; 2.46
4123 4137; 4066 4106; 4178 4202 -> 0.042 mag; 2.42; 2.33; 2.38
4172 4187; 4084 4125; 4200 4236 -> 0.075 mag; 2.44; 2.52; 2.5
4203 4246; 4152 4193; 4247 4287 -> -0.096 mag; 2.27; 2.45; 2.37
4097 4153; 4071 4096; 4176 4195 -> 0.025 mag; 2.45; 2.35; 2.41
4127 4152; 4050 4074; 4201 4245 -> 0.072 mag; 2.36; 2.56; 2.46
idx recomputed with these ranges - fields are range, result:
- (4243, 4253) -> 2.62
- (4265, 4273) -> 2.31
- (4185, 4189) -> 2.38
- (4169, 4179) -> 2.31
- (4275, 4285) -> 2.69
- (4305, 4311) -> 1.96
